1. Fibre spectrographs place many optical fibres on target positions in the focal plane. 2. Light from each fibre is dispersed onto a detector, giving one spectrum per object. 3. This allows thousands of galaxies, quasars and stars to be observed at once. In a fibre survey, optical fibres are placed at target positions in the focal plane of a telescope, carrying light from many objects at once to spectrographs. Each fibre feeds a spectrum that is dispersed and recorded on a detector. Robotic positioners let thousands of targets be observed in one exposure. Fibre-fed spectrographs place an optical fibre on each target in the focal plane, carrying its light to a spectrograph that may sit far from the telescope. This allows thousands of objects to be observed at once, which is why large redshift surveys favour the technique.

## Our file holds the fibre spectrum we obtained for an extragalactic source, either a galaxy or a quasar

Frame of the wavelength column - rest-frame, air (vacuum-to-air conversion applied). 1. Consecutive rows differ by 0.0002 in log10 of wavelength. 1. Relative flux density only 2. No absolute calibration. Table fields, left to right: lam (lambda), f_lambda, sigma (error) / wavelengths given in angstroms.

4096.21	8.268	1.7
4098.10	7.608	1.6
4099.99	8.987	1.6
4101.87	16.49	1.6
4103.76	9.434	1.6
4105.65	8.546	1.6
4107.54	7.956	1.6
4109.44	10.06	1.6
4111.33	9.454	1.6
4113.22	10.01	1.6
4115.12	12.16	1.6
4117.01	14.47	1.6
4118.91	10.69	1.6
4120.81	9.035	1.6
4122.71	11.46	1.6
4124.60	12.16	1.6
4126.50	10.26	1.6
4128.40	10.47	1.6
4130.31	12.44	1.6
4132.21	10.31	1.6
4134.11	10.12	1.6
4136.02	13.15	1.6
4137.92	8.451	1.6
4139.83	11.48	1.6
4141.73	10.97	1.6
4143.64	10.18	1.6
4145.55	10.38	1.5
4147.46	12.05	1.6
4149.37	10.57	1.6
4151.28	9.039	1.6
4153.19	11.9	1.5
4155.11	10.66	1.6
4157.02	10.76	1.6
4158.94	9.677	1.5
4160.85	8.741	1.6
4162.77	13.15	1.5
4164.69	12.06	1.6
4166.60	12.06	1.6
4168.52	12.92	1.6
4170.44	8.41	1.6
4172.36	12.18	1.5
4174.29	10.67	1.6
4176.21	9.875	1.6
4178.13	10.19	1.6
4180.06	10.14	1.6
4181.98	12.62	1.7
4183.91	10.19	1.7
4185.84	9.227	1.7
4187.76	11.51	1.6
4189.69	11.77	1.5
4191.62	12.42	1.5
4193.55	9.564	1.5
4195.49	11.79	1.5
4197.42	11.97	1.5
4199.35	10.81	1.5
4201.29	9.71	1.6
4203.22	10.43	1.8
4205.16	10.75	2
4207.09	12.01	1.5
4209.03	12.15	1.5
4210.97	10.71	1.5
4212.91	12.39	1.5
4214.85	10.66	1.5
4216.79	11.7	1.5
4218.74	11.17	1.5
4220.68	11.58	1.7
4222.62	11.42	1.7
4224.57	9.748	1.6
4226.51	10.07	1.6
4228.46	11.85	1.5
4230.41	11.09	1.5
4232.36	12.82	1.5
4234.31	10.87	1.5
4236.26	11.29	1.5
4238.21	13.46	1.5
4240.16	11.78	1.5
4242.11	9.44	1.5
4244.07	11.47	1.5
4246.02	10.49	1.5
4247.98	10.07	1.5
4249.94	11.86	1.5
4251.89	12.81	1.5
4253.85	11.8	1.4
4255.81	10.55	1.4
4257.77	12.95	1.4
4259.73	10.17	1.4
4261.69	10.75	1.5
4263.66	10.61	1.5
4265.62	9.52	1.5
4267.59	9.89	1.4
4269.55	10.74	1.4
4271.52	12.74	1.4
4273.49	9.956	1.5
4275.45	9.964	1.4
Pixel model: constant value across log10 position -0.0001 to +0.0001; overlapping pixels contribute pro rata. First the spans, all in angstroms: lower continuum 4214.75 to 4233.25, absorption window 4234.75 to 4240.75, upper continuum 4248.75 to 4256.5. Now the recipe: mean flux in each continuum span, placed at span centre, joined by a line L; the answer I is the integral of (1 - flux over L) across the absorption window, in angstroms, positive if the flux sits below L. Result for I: -0.3 angstroms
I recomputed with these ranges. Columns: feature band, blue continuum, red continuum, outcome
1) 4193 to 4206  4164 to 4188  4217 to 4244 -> 0.37 angstroms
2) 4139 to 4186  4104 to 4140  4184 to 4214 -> 0.24 angstroms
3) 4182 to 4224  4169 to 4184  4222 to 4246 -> -0.96 angstroms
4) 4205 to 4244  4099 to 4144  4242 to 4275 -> -1.61 angstroms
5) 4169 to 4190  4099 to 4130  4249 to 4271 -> 0.53 angstroms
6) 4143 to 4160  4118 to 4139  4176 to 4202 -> 0.38 angstroms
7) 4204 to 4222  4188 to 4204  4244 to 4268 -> -0.63 angstroms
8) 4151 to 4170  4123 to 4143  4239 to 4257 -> -0.11 angstroms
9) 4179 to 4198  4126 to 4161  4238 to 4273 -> -0.46 angstroms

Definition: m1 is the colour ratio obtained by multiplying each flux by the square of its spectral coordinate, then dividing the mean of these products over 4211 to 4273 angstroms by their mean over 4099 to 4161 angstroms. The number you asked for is 1.10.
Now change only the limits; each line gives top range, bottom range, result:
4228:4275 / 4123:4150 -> 1.08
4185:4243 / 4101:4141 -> 1.08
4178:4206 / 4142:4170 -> 1.01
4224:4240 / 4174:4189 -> 1.11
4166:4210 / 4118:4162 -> 1.06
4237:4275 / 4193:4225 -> 1.02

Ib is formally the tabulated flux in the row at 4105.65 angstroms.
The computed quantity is 8.546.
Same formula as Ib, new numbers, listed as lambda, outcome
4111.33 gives 9.454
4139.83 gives 11.48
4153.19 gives 11.9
